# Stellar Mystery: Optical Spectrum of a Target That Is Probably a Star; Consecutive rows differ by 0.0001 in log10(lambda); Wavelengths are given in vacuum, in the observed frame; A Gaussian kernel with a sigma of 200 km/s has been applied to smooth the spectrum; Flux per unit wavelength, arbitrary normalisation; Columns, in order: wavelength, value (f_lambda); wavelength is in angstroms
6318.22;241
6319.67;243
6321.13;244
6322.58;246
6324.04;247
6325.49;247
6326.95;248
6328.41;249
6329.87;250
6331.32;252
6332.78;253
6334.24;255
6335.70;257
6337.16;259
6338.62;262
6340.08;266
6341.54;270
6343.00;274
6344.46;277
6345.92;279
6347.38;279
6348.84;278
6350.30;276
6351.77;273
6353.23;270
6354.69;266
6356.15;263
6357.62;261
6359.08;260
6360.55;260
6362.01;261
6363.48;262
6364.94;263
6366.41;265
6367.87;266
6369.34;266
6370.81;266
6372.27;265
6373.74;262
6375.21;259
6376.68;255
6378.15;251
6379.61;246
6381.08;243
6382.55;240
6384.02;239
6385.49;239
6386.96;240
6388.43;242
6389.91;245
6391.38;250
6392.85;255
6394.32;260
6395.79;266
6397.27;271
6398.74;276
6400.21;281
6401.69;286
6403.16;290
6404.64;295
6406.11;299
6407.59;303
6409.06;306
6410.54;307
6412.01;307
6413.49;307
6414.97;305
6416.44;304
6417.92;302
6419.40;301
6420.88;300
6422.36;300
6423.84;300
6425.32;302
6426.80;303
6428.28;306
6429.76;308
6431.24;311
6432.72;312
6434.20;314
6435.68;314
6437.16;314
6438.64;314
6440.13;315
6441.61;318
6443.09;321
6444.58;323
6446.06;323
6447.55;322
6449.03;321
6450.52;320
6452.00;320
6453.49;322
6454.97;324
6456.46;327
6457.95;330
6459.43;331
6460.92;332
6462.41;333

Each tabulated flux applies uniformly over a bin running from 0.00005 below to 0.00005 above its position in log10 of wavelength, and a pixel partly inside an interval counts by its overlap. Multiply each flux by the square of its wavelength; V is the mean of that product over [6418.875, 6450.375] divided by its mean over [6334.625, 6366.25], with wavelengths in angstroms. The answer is 1.2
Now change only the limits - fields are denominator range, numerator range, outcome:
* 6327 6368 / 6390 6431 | 1.13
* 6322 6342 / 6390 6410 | 1.12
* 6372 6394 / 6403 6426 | 1.23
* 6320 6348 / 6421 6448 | 1.25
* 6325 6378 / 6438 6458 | 1.26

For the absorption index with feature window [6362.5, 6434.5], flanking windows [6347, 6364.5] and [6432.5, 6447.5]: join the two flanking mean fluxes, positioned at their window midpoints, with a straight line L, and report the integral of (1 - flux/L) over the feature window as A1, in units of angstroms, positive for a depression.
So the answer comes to 3.6 angstroms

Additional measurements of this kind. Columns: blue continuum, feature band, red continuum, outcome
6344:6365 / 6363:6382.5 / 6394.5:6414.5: 1.3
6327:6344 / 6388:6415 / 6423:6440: 1.1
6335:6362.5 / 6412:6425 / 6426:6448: 0.1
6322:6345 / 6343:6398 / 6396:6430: 3.0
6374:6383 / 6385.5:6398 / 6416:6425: 0.6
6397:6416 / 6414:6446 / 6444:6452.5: 0.1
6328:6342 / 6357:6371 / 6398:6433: 0.5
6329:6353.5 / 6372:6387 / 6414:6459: 1.9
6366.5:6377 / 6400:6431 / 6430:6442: -0.4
